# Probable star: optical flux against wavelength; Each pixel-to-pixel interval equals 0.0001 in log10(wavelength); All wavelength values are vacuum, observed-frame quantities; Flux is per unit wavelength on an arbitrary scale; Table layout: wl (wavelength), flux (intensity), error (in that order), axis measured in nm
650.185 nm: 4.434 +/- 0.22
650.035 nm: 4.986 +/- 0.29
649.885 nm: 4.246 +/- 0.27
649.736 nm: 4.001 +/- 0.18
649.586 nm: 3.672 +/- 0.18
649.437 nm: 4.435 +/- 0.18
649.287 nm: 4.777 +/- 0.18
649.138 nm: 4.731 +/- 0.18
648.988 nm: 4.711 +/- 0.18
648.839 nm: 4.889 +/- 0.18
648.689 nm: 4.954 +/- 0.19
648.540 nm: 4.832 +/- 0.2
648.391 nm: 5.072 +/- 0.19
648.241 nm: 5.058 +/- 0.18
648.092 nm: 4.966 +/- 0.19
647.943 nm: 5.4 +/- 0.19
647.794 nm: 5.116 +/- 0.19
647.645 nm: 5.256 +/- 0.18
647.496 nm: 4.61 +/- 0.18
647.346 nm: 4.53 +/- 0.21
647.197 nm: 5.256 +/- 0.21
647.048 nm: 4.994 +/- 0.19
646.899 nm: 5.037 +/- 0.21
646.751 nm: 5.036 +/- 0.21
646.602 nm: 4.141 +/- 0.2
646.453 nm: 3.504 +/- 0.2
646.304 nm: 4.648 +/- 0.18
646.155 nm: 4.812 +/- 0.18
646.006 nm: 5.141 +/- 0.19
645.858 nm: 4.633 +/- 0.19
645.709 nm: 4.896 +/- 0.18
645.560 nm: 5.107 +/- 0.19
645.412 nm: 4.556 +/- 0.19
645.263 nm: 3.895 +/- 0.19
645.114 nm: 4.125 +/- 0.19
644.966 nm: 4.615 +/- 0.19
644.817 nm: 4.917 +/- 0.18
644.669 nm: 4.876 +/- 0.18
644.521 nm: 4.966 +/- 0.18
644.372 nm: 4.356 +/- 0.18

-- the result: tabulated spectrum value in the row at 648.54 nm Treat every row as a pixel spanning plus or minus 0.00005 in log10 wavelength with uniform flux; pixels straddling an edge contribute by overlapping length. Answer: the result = 4.832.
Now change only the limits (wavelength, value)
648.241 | 5.058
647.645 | 5.256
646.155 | 4.812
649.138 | 4.731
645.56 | 5.107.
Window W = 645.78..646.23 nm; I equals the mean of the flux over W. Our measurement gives 4.86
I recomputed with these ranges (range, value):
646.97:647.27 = 5.12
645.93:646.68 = 4.45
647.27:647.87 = 4.88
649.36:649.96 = 4.09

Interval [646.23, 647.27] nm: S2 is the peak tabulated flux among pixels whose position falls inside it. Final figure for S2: 5.256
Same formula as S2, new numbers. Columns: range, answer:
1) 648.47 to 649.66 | 4.954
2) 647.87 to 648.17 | 5.4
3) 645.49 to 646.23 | 5.141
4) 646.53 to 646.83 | 5.036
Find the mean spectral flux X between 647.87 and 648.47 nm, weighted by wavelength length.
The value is 5.12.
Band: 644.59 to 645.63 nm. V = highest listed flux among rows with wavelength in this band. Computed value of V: 5.107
